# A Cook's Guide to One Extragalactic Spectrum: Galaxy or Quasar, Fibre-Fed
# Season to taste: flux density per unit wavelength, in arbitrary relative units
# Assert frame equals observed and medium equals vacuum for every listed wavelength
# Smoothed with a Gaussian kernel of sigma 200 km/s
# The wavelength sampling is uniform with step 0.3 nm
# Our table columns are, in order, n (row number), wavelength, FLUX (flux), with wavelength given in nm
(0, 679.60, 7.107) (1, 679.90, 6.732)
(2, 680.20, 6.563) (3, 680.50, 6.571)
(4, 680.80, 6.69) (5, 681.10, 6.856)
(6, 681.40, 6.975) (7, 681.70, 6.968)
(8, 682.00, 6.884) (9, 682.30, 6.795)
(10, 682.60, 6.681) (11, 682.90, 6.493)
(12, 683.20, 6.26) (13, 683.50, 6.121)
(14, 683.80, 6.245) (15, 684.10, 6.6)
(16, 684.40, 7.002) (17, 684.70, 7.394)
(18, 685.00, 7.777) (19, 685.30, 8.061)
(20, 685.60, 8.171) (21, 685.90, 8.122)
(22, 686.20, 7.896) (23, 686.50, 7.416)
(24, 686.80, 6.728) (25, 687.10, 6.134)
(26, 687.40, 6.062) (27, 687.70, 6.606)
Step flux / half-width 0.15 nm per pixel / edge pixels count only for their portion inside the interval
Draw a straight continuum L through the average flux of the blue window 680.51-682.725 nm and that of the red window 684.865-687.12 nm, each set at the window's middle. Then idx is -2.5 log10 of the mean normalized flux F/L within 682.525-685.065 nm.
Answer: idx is 0.08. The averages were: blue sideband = 6.82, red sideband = 7.62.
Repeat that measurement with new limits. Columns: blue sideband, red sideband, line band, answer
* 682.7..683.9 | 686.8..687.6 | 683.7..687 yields -0.180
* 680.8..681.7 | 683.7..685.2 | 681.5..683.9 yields 0.063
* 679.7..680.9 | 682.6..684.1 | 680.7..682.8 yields -0.052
